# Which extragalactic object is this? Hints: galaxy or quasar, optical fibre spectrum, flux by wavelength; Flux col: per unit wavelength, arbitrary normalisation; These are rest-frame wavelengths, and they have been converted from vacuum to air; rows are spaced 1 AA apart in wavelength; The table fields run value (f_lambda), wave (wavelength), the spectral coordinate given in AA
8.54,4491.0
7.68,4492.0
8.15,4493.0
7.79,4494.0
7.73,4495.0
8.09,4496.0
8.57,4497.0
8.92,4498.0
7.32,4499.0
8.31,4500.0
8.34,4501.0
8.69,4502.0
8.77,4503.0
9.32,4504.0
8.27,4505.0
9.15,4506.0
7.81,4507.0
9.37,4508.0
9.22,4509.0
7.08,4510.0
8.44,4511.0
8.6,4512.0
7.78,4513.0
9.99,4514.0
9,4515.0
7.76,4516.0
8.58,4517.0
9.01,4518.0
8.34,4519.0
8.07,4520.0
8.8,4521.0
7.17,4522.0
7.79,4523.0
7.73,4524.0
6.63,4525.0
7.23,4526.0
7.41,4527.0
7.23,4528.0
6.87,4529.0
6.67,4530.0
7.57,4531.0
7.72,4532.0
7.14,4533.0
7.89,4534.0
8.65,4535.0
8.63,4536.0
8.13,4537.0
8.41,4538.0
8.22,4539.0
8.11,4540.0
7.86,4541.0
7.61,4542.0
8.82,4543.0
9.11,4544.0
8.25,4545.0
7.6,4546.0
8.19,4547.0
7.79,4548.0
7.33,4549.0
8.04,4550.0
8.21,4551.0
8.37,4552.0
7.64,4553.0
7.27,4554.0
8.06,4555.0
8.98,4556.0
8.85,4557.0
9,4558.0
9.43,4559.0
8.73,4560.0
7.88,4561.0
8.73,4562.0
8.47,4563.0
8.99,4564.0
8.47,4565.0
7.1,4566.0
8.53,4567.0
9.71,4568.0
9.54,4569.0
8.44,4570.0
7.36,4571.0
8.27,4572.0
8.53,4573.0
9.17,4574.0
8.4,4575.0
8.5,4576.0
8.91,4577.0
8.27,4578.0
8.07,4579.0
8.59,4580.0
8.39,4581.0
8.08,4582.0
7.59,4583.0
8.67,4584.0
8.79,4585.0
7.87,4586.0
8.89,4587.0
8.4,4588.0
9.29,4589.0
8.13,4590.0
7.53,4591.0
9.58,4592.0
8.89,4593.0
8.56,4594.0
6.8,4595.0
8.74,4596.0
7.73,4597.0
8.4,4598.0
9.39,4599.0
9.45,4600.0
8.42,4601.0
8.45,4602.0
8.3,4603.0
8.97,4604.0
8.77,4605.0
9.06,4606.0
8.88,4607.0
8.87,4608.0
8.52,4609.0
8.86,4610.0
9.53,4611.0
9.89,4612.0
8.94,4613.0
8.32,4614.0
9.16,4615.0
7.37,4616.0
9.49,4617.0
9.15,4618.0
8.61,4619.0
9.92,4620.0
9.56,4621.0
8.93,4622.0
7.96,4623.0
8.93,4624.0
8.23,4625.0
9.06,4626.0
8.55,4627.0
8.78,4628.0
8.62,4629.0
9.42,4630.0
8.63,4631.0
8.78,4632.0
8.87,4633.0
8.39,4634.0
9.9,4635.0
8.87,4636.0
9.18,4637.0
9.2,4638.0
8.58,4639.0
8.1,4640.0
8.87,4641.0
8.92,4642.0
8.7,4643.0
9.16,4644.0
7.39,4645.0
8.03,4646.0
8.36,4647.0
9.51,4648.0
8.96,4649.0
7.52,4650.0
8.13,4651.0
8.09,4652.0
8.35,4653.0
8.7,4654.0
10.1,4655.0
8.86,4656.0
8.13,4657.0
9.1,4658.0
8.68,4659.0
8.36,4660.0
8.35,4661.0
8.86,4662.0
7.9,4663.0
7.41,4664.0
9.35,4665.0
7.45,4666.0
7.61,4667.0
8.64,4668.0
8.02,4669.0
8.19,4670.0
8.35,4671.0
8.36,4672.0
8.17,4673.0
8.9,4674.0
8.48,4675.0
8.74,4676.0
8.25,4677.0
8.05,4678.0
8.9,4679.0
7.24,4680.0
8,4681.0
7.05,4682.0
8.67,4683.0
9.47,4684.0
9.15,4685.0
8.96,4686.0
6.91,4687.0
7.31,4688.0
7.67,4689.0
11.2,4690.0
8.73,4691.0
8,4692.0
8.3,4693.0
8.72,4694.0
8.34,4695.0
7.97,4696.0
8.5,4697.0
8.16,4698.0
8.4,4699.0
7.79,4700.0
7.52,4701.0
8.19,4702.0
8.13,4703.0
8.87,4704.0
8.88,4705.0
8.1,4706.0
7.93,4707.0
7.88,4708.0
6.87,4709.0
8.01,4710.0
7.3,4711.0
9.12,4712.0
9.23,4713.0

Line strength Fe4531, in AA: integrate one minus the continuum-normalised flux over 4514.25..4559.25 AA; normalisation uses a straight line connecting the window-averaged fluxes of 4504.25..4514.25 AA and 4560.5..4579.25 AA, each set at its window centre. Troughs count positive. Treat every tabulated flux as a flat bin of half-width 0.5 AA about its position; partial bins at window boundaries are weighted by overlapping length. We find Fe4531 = 2.6 AA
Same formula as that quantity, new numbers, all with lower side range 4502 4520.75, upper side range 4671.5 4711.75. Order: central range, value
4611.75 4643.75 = -1.9 AA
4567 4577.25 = -0.2 AA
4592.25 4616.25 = -0.8 AA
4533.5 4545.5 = 0.3 AA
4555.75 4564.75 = -0.3 AA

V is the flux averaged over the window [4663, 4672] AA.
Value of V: 8.13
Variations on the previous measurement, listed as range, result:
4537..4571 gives 8.34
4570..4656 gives 8.66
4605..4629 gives 8.89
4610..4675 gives 8.66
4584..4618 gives 8.68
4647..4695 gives 8.42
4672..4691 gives 8.4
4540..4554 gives 8.04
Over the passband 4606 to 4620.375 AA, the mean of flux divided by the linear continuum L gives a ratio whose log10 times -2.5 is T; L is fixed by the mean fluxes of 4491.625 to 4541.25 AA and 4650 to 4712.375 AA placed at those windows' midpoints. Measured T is -0.09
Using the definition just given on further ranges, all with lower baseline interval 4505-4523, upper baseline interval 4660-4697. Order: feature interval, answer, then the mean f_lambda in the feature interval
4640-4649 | -0.03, 8.61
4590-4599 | 0.01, 8.33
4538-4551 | 0.04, 8.1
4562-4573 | -0.01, 8.5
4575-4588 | 0.00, 8.39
